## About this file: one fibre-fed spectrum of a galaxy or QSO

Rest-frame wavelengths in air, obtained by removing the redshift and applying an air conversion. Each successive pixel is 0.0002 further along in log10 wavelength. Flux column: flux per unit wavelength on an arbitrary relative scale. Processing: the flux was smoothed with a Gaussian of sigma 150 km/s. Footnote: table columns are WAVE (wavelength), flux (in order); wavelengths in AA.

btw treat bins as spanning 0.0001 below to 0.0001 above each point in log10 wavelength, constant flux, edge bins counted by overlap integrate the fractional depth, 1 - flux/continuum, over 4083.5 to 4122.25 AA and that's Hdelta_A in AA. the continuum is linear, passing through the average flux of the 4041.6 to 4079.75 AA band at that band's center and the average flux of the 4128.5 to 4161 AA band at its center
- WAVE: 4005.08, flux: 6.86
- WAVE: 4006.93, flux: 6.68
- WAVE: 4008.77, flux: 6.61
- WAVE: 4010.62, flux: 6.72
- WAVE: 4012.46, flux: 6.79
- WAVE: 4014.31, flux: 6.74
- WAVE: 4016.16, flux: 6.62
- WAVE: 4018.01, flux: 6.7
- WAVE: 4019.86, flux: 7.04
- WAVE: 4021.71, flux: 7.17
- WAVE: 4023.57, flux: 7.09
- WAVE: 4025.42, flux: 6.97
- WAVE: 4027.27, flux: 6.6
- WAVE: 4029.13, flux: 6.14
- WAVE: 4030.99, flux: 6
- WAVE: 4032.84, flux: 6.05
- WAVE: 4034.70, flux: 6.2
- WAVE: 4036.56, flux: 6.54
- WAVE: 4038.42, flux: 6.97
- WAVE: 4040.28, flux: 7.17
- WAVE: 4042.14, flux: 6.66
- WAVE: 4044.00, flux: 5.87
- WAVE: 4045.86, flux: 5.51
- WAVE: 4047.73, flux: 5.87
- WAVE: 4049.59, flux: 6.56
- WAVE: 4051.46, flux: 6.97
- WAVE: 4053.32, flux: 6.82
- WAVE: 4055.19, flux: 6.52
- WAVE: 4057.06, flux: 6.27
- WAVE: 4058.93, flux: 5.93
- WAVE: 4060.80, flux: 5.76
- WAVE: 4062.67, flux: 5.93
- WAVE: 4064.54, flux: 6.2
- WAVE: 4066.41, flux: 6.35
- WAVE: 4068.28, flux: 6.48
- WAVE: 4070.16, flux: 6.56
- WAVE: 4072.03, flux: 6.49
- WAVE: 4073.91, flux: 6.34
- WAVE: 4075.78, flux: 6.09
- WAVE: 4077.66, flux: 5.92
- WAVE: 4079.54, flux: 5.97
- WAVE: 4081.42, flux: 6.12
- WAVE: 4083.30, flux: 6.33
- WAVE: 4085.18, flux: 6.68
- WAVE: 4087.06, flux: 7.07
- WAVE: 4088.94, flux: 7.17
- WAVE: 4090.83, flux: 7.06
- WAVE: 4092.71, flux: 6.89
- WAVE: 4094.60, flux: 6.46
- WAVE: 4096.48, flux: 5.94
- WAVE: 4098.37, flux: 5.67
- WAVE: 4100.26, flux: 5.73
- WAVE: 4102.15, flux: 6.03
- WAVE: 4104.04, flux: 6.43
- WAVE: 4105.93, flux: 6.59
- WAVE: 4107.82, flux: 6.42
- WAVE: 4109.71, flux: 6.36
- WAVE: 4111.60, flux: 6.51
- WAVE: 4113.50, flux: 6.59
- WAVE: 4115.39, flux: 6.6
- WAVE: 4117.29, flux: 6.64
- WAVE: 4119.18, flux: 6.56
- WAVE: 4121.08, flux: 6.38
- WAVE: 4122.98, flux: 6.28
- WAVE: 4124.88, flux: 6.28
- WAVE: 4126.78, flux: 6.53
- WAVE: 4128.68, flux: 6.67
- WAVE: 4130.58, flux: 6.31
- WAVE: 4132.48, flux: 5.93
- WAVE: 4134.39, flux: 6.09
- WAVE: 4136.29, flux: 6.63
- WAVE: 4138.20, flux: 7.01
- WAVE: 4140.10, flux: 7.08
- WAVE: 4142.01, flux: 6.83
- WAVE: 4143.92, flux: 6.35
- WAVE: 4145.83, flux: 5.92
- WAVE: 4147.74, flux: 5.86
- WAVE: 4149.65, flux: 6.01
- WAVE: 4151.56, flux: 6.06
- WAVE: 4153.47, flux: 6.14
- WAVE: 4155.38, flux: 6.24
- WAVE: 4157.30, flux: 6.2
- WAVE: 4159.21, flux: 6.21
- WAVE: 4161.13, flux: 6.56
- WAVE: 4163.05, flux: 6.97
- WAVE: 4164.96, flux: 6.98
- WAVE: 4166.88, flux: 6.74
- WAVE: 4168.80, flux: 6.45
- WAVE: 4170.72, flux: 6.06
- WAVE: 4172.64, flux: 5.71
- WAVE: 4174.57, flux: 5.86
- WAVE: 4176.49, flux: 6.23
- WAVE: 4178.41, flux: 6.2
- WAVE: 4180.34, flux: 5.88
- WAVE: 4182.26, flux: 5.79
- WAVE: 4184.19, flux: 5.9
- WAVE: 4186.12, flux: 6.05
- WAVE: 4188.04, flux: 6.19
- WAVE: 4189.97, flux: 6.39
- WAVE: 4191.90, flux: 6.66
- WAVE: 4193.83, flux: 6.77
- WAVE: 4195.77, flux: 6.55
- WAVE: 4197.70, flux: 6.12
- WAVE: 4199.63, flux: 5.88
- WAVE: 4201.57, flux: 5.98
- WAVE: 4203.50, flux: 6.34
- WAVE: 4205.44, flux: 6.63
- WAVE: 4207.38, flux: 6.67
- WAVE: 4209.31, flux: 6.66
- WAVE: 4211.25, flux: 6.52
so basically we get -1.24 AA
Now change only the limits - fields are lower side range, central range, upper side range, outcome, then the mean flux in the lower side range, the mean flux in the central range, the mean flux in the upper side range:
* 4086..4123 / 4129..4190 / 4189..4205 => 1.13 AA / 6.47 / 6.28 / 6.34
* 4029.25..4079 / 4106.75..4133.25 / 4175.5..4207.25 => -0.70 AA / 6.3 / 6.44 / 6.23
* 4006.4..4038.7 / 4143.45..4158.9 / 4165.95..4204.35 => 0.46 AA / 6.64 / 6.1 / 6.19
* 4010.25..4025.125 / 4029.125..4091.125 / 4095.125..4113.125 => 1.64 AA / 6.87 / 6.37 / 6.21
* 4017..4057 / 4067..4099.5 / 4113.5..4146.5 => 0.45 AA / 6.54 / 6.42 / 6.48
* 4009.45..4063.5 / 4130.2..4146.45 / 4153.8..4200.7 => -0.38 AA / 6.49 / 6.48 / 6.27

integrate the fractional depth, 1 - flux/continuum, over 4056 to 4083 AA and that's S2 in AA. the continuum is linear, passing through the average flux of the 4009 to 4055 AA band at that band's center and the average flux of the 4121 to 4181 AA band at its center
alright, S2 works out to 1.3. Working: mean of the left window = 6.57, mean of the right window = 6.33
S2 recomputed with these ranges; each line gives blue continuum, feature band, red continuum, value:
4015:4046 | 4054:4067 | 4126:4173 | 0.8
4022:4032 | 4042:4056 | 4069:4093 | 0.5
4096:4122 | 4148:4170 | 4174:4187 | -1.1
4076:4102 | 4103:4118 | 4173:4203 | -0.5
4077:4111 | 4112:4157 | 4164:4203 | -0.6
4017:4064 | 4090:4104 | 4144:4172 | 0.3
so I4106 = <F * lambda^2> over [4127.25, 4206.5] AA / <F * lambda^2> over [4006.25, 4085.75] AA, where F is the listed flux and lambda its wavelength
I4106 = 1.04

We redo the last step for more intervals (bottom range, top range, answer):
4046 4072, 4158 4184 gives 1.05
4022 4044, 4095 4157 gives 1.01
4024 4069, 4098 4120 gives 1.03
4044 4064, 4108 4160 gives 1.07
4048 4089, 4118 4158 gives 1.03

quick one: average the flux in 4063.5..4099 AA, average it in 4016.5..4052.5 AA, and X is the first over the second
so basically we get 1.0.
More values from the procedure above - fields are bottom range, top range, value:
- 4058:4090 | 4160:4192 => 0.99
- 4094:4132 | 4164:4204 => 0.98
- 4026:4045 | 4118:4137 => 0.99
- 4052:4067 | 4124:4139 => 1.03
